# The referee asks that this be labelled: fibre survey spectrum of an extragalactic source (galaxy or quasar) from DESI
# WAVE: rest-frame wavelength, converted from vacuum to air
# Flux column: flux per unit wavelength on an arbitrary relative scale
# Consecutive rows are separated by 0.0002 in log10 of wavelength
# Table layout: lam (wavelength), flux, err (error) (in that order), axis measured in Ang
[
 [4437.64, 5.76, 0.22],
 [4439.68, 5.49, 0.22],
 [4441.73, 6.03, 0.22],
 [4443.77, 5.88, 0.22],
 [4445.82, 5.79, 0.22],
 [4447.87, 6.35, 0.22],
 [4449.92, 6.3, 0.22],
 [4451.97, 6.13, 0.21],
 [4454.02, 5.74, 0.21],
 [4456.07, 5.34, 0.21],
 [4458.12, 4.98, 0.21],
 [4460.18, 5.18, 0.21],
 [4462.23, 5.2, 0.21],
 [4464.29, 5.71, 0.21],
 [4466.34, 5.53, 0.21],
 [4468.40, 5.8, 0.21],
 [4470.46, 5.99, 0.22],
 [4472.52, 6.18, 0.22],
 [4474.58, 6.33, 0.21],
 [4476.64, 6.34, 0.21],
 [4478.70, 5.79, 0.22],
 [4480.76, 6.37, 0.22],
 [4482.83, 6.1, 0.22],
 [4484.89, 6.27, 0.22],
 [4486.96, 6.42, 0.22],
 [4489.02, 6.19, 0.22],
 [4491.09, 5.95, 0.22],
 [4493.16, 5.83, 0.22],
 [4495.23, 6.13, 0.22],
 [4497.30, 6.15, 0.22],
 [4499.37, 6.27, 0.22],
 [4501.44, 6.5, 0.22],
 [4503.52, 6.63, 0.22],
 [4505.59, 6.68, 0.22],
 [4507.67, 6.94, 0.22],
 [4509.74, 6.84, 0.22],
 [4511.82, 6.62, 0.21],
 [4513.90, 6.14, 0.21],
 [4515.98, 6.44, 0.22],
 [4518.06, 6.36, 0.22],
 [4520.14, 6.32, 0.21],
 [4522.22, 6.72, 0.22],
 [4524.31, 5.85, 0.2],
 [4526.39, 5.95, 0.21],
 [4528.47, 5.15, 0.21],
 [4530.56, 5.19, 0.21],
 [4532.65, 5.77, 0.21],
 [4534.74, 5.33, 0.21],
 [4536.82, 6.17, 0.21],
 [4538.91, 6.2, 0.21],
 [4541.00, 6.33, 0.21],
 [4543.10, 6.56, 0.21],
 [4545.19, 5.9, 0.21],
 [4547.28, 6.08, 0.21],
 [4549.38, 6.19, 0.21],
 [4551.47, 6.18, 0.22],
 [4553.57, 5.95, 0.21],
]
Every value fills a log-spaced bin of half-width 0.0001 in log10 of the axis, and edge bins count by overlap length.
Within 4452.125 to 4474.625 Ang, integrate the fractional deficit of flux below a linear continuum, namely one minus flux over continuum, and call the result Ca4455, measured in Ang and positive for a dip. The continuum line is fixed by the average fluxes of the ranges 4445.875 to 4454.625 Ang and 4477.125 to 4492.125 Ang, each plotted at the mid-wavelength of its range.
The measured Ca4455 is 1.9 Ang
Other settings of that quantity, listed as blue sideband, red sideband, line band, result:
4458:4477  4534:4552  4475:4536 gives -2.6 Ang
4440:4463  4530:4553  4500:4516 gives -1.9 Ang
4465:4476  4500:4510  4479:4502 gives 0.7 Ang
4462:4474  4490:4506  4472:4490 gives -0.7 Ang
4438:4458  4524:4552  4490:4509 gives -1.5 Ang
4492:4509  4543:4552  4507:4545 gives 0.7 Ang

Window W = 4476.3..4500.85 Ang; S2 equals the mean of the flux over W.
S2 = 6.15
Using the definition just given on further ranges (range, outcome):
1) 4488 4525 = 6.37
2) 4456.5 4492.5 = 5.89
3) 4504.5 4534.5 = 6.19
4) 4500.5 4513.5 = 6.67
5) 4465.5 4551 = 6.16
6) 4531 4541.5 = 5.9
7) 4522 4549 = 5.92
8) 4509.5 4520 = 6.44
